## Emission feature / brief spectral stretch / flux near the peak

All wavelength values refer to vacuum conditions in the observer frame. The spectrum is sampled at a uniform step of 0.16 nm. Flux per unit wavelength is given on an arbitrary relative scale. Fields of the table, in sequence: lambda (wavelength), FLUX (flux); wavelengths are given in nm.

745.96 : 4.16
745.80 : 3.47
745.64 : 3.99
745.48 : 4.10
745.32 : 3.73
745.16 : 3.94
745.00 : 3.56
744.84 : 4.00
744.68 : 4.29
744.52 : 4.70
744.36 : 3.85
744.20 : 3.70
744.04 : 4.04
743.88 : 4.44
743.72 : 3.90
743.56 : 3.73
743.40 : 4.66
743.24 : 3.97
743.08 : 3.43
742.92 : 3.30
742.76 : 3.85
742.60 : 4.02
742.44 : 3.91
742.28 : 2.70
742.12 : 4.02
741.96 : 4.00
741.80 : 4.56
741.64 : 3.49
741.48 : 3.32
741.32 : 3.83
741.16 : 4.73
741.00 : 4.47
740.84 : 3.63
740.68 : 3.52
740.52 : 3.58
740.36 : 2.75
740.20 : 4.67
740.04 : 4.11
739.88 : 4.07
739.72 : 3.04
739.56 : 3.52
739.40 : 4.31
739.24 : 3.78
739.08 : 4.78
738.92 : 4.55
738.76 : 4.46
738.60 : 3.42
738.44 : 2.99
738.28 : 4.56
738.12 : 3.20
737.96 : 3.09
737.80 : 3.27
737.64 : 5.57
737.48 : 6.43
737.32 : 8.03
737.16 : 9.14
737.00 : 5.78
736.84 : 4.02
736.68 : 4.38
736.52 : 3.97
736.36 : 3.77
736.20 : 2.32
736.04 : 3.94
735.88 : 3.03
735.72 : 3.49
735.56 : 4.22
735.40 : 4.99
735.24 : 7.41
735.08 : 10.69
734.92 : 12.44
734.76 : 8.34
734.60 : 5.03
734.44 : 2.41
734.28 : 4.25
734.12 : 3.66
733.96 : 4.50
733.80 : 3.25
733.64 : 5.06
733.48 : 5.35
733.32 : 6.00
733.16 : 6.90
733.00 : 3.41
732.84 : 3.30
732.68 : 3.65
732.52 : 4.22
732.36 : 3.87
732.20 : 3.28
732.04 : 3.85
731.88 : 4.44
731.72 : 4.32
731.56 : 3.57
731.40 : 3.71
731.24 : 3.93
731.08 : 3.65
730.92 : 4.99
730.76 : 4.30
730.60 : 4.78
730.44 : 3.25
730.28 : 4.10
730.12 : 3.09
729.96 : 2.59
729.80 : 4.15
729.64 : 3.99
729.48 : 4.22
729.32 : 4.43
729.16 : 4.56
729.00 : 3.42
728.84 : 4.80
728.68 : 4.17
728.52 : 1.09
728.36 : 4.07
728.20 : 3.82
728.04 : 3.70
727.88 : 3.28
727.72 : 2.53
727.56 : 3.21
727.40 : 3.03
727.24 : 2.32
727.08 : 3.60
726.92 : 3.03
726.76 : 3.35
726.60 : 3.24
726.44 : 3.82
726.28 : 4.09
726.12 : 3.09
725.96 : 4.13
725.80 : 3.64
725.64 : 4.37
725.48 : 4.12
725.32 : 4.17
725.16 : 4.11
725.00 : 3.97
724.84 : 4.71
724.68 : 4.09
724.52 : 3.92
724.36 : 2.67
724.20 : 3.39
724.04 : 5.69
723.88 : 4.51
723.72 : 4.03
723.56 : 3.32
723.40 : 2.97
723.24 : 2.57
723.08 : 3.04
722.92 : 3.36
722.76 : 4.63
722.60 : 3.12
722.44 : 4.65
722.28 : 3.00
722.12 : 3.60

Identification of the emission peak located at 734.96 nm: H-alpha 6563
